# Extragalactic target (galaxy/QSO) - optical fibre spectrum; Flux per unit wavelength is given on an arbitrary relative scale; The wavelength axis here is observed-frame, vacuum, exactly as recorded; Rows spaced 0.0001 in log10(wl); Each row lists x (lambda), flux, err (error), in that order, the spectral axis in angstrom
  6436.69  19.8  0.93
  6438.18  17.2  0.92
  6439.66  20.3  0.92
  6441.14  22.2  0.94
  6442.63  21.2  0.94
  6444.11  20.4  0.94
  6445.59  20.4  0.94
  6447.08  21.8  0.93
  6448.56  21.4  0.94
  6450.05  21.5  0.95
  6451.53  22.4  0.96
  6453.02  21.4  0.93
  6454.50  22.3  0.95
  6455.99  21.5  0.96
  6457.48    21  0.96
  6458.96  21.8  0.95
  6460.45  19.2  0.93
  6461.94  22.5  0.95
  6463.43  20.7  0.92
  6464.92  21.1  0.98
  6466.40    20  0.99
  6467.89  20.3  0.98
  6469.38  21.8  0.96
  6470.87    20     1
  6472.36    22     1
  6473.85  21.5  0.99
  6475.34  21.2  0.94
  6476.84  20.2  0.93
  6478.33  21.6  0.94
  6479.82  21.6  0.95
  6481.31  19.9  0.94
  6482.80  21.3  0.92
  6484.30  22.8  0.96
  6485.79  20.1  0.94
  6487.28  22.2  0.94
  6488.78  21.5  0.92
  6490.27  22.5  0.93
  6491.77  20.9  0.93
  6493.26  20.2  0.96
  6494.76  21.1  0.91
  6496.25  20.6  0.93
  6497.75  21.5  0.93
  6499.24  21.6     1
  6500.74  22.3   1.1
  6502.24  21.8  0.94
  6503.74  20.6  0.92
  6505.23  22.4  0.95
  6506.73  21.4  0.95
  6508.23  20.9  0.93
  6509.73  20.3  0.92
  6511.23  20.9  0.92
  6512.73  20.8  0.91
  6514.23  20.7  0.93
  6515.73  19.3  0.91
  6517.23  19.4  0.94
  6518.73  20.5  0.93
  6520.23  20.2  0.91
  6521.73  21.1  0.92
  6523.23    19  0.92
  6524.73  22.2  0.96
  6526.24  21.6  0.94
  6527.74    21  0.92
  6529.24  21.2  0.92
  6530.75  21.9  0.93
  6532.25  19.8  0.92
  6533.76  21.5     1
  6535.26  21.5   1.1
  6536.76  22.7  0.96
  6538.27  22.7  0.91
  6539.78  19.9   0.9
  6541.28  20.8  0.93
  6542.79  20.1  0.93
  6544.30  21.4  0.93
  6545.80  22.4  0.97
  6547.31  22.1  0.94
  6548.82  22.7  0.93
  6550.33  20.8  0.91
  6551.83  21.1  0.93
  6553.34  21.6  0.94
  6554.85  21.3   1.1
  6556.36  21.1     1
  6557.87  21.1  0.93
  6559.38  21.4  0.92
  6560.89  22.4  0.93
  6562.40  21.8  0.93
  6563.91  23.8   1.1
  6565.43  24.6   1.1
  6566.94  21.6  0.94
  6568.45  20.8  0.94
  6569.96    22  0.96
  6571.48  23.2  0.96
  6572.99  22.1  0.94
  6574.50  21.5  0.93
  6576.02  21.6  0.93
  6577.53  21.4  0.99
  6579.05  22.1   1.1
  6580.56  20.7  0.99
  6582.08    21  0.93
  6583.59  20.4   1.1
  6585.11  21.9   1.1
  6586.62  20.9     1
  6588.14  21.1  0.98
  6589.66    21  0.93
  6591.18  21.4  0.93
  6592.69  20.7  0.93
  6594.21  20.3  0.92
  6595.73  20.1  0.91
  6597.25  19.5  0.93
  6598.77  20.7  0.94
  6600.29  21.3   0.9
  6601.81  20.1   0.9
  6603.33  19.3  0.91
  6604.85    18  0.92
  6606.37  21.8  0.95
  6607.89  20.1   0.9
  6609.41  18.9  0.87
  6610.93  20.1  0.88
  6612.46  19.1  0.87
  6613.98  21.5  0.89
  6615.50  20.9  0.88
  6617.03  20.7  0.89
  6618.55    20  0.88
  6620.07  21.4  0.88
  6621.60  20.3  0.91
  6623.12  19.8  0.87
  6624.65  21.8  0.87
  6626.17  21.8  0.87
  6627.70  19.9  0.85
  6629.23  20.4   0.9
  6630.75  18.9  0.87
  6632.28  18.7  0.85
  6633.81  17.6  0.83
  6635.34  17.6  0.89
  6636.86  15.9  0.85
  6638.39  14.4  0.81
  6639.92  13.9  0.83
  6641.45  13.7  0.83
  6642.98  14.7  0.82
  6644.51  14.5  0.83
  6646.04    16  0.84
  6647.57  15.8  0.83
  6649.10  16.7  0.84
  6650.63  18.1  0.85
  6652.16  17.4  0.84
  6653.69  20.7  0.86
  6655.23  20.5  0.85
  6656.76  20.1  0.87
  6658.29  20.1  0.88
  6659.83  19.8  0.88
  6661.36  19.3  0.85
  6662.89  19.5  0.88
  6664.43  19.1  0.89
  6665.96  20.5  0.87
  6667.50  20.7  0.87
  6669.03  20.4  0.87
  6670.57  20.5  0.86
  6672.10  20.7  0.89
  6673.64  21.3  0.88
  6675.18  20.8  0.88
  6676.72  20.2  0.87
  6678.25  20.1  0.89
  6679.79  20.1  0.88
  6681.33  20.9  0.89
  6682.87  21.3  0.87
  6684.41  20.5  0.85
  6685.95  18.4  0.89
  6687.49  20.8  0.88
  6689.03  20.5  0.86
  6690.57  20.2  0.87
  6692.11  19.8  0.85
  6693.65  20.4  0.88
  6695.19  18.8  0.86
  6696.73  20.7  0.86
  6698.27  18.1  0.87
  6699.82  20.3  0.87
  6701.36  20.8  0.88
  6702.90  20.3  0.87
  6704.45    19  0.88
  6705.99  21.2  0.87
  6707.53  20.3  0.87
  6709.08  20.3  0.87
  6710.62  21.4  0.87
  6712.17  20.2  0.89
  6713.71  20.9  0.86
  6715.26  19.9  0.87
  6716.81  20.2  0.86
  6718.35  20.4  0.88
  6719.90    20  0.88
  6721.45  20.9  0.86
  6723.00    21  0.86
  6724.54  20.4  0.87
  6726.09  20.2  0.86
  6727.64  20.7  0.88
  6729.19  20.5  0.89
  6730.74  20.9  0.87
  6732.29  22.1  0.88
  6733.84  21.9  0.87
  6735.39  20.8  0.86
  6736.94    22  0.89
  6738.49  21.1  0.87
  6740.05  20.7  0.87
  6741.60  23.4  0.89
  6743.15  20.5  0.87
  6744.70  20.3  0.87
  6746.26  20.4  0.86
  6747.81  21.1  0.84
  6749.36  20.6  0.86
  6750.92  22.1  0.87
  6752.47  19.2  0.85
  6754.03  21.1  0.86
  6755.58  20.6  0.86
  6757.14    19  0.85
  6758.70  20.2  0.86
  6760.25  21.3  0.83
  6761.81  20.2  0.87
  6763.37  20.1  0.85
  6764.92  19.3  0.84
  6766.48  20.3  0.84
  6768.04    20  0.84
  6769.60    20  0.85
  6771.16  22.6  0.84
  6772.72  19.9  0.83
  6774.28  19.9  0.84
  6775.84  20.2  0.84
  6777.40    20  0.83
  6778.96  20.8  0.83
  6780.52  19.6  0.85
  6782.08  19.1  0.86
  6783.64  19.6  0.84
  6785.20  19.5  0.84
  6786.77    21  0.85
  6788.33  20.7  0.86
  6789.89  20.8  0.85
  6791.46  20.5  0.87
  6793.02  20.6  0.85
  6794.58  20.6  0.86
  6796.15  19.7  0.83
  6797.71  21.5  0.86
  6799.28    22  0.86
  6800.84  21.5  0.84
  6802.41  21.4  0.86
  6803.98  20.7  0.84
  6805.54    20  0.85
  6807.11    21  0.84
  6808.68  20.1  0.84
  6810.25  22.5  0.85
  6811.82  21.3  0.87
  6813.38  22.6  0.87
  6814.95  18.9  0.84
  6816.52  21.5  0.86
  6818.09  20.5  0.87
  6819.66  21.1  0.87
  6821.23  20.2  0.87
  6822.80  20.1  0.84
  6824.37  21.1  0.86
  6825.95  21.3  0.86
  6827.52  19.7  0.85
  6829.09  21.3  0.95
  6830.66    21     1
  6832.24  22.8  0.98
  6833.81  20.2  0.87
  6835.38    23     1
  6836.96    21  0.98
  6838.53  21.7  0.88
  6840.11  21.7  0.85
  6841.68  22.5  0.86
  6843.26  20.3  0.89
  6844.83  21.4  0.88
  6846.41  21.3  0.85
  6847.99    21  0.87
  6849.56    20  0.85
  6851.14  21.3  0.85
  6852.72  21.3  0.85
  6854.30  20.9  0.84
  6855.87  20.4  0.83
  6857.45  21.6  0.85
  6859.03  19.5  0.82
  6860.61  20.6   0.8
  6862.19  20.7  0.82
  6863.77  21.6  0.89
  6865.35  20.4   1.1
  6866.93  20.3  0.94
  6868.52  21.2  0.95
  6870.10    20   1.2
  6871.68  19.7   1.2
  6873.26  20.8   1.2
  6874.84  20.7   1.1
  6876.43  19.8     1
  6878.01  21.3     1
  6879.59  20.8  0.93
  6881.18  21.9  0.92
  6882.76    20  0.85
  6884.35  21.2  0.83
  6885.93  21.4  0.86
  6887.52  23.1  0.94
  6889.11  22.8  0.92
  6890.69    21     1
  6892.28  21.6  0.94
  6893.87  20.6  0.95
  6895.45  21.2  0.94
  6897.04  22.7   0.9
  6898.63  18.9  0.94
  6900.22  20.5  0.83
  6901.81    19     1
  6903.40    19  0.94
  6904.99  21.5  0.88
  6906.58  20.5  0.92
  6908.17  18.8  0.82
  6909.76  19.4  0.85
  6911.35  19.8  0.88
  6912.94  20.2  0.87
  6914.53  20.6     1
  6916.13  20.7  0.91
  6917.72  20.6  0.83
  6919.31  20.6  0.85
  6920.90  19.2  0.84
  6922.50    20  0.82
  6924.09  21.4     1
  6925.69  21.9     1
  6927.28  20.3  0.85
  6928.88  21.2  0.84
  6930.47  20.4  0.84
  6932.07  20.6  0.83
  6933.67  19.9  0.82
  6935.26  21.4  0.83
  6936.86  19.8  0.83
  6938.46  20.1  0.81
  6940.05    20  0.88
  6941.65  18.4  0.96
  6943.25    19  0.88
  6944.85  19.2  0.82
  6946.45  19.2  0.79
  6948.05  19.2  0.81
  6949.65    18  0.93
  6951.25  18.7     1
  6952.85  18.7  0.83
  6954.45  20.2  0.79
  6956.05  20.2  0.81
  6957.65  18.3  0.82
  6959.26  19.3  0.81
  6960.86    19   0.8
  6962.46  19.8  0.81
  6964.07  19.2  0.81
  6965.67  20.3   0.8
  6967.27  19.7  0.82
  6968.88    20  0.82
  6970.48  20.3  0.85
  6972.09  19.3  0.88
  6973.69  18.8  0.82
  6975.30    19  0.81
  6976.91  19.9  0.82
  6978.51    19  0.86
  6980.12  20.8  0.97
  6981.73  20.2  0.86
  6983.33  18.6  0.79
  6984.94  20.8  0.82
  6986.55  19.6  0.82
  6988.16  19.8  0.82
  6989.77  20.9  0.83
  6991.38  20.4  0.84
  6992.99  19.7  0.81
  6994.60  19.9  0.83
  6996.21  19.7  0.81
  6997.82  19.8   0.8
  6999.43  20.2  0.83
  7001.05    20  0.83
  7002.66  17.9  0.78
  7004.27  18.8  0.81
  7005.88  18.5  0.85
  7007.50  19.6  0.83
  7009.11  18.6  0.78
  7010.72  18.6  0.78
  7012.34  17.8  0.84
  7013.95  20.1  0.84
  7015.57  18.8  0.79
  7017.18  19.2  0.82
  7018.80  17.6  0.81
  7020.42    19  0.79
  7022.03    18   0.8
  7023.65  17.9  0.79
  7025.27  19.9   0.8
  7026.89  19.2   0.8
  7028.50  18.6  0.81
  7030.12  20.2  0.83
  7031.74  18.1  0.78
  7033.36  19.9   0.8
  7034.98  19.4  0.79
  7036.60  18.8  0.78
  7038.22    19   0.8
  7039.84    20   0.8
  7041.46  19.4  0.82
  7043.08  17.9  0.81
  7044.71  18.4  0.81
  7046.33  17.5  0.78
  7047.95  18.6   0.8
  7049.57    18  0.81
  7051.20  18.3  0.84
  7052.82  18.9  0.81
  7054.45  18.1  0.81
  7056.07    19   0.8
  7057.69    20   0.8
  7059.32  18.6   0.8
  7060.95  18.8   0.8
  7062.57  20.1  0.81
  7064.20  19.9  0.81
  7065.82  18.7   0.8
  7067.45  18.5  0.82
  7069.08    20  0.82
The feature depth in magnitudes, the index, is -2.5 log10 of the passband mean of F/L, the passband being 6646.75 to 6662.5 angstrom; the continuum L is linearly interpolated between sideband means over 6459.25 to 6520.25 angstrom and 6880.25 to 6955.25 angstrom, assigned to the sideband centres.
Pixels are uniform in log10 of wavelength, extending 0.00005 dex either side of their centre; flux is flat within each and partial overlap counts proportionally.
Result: 0.10 mag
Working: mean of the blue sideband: 21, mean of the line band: 18.9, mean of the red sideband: 20.3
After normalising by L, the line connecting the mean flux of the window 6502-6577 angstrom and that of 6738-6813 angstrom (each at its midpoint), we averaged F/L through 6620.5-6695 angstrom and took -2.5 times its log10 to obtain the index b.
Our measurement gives 0.10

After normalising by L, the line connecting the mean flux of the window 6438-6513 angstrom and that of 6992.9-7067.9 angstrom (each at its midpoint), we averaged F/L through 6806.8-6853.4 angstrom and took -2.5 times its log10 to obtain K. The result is -0.07 mag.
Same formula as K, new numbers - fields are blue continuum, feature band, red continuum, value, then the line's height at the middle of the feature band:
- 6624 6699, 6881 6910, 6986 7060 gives -0.096 mag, 19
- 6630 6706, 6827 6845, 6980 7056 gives -0.127 mag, 19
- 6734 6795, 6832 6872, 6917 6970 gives -0.044 mag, 20.2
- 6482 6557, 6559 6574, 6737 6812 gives -0.065 mag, 21.1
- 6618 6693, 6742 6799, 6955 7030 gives -0.066 mag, 19.2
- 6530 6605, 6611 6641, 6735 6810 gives 0.106 mag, 21.1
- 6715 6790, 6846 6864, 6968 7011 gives -0.036 mag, 20.1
